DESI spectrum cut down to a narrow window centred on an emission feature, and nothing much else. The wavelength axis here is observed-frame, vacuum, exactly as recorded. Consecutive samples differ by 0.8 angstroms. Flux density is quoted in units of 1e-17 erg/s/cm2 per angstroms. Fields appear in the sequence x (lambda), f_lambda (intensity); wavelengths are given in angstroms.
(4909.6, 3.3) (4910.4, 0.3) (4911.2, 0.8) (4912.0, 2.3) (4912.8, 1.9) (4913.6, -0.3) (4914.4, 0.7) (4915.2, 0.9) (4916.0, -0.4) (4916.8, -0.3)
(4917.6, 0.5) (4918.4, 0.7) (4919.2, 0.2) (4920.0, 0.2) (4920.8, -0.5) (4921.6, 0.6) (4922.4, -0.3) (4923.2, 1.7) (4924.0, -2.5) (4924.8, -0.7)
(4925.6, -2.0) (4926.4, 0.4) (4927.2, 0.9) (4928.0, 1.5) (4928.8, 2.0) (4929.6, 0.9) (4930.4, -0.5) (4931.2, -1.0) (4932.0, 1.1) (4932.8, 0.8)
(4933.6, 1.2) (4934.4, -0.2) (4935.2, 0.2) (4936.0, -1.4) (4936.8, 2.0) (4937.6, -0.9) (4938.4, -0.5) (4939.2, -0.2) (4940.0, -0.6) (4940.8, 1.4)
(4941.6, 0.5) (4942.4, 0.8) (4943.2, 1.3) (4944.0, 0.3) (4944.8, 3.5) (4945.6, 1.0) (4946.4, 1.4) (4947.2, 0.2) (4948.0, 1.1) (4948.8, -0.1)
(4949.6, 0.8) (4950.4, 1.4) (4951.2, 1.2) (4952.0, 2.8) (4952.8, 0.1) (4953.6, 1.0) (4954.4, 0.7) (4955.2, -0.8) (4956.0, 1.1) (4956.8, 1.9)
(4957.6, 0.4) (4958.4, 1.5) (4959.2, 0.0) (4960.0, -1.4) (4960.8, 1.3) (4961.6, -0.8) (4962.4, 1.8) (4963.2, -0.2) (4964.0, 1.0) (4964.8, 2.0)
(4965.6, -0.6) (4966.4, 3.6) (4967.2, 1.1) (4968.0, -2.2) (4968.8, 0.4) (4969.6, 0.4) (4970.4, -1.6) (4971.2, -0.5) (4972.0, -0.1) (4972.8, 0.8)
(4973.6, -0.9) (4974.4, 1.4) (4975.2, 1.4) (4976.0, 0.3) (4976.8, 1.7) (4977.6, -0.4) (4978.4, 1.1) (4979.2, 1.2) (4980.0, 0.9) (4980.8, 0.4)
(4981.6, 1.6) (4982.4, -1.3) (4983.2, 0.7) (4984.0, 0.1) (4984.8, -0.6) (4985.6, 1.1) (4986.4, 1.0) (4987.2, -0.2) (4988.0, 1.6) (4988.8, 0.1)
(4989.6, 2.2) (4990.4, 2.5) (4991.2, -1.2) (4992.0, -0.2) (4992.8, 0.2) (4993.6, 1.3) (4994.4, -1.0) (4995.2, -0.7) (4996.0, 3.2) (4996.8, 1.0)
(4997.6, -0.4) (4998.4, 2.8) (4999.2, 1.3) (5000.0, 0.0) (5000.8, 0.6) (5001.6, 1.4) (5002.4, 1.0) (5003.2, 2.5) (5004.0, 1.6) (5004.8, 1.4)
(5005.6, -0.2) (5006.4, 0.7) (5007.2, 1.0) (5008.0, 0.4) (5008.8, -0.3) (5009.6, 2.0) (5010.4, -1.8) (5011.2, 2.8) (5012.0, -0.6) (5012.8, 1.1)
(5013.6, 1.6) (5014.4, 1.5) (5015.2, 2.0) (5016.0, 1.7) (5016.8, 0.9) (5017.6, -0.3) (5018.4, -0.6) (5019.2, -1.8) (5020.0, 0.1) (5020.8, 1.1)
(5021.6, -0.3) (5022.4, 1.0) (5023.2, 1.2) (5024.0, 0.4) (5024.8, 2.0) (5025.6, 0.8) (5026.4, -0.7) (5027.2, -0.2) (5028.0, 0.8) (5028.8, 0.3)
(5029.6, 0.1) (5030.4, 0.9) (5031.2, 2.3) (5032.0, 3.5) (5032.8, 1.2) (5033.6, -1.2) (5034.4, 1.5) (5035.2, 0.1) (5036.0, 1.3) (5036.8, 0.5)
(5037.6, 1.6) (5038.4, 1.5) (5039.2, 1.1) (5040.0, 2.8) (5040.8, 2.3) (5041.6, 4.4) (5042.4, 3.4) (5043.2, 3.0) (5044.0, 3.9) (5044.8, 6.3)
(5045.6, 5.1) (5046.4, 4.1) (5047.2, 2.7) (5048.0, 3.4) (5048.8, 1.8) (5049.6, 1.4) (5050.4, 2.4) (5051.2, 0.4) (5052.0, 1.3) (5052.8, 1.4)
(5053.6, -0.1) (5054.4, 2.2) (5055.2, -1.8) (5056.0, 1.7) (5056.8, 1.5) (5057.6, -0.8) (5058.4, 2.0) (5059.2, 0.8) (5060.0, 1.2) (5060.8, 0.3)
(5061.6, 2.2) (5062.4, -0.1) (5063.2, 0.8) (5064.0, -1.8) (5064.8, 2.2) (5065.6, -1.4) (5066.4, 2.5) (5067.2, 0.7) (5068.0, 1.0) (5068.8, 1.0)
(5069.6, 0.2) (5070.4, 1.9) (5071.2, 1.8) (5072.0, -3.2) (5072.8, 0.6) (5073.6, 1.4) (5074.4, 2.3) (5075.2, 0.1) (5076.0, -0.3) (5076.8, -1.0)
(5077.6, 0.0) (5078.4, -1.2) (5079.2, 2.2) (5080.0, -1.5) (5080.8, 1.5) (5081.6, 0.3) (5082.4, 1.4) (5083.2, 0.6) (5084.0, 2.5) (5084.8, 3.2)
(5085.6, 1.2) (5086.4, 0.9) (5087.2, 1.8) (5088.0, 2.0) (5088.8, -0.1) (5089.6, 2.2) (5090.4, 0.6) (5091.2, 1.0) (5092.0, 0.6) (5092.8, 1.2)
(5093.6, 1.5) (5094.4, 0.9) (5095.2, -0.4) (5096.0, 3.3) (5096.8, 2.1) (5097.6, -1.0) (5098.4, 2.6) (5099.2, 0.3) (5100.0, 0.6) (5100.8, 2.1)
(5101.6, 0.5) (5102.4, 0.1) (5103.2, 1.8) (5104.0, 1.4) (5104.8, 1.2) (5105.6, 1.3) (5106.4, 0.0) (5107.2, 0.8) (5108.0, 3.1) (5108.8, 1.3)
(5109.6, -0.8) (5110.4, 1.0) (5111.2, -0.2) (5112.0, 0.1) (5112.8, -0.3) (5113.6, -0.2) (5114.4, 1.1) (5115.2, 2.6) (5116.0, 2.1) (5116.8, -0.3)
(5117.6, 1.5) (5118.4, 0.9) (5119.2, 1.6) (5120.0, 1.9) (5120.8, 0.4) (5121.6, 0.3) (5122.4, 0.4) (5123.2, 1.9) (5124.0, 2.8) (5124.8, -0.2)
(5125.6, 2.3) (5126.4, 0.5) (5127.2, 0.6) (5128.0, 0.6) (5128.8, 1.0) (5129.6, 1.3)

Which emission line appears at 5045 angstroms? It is [O II]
